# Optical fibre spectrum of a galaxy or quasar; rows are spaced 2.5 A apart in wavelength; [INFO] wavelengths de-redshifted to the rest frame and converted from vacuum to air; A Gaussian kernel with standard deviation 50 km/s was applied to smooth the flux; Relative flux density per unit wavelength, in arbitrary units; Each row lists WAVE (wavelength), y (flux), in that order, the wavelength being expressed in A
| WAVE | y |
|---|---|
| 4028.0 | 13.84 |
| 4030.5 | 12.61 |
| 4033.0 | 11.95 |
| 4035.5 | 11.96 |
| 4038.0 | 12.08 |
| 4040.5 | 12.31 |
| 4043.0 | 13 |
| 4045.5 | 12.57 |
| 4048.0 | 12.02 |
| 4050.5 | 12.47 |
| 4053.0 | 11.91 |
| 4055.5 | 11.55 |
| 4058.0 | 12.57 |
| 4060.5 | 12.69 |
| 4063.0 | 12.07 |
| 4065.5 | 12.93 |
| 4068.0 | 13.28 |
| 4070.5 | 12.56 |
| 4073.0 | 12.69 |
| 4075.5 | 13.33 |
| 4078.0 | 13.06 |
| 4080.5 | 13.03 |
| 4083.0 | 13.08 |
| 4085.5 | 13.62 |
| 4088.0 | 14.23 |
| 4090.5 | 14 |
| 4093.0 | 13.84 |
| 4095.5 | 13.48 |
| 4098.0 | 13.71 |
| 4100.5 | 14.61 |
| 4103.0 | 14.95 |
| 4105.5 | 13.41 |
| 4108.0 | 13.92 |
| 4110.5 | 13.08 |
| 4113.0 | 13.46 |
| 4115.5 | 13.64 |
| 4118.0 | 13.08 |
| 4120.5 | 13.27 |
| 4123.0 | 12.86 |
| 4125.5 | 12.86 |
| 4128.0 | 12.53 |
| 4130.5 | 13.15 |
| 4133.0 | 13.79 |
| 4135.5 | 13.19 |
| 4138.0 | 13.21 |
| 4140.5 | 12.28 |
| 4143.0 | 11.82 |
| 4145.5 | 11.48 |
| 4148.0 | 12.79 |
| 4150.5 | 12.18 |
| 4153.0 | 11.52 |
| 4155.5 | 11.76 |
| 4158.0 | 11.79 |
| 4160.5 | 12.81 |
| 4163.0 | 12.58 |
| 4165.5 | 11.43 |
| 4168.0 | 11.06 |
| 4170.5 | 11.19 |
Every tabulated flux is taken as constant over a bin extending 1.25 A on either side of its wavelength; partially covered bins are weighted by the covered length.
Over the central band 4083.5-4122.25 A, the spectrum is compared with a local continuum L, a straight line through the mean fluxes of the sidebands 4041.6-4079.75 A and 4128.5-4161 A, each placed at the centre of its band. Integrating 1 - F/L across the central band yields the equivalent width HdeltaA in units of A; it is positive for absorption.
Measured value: -3.8 A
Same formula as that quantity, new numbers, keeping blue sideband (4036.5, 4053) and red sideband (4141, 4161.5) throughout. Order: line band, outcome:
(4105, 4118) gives -1.41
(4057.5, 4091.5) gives -2.27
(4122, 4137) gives -1.22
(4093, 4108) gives -2.25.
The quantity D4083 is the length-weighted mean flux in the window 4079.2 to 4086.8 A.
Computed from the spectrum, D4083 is 13.2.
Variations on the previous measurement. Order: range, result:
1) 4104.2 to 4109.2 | 13.7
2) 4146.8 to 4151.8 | 12.5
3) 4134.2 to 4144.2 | 12.6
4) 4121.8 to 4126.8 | 12.9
